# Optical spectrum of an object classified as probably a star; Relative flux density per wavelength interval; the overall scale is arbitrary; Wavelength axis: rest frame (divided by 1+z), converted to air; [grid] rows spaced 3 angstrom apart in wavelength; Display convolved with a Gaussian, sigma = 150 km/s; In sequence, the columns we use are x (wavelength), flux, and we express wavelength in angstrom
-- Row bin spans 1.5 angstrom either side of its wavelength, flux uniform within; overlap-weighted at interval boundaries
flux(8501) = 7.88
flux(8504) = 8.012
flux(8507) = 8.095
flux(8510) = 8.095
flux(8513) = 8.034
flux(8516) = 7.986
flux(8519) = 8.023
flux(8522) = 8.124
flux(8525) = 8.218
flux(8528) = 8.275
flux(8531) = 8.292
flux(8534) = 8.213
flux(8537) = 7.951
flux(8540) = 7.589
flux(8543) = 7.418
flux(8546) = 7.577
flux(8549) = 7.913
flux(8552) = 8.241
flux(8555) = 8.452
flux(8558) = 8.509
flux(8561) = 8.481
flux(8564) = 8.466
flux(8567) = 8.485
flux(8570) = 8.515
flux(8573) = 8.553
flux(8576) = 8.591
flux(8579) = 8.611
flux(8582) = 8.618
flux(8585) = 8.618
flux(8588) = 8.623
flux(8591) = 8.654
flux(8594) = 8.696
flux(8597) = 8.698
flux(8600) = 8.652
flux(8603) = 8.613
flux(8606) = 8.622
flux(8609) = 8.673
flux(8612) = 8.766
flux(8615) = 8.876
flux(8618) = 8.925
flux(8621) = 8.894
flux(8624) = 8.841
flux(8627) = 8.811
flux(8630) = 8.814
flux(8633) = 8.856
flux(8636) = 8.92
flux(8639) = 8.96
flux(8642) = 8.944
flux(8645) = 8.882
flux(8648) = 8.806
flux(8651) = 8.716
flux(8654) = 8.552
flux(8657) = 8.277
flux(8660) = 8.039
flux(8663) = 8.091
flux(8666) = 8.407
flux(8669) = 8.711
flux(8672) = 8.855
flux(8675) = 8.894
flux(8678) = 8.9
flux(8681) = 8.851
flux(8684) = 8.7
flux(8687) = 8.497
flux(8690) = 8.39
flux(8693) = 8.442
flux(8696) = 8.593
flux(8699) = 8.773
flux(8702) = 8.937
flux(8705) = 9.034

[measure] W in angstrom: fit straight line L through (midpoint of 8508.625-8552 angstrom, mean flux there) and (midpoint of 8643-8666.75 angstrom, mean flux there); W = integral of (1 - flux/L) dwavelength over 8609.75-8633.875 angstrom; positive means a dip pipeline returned -1.42 angstrom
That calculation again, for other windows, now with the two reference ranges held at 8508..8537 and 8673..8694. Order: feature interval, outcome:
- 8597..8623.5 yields -1.0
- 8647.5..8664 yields 0.4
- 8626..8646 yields -0.9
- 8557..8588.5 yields -0.9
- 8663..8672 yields 0.1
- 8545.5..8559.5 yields 0.1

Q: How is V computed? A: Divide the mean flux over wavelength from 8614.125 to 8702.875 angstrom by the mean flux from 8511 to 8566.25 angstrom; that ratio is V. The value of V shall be 1.07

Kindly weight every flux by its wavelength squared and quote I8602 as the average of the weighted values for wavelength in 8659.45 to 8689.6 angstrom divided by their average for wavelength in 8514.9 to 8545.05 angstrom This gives 1.11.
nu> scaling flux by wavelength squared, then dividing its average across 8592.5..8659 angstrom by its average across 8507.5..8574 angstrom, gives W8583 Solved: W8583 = 1.10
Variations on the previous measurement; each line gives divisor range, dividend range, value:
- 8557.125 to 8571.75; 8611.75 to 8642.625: 1.06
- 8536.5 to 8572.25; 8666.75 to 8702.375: 1.10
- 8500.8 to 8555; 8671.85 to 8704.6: 1.13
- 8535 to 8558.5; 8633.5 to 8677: 1.12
